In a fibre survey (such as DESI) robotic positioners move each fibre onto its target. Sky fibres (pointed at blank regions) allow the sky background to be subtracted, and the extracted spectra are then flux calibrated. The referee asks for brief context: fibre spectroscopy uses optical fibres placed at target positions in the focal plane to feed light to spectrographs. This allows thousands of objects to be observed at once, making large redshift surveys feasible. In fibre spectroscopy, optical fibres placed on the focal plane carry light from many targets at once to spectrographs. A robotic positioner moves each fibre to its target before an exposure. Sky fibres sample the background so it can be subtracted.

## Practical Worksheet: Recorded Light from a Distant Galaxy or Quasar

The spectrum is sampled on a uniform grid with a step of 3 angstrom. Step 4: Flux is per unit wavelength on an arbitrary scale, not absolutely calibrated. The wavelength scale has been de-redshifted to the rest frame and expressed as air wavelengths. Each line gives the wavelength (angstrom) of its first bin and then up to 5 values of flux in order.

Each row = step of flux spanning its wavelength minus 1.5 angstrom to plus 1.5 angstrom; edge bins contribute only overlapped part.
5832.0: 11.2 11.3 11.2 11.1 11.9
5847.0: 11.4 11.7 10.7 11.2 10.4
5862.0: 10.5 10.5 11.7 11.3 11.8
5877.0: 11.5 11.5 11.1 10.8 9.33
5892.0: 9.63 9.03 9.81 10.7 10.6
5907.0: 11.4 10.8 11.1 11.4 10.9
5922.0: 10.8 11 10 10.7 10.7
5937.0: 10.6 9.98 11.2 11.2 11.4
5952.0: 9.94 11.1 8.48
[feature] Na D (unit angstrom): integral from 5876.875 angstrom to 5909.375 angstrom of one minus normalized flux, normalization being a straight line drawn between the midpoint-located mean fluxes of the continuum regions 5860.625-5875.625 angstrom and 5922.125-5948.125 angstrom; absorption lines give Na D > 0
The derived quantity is 1.59 angstrom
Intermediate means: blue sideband 11.2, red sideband 10.7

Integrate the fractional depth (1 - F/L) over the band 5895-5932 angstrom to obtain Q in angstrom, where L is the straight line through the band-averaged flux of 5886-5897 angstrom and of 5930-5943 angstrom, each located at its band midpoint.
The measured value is -2.4 angstrom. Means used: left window 9.55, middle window 10.7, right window 10.6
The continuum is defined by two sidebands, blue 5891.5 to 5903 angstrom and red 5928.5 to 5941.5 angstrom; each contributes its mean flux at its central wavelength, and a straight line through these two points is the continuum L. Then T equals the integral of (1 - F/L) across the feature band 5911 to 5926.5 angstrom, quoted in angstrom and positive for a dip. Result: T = -1.28 angstrom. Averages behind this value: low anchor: 9.84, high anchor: 10.5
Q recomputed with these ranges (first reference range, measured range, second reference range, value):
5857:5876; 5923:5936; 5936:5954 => 0.2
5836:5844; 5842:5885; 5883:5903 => -2.1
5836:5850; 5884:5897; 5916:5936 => 1.5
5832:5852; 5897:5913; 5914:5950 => 0.4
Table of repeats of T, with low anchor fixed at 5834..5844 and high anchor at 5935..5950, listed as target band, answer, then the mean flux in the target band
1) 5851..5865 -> 0.63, 10.7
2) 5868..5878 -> -0.36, 11.6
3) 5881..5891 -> 0.61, 10.4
